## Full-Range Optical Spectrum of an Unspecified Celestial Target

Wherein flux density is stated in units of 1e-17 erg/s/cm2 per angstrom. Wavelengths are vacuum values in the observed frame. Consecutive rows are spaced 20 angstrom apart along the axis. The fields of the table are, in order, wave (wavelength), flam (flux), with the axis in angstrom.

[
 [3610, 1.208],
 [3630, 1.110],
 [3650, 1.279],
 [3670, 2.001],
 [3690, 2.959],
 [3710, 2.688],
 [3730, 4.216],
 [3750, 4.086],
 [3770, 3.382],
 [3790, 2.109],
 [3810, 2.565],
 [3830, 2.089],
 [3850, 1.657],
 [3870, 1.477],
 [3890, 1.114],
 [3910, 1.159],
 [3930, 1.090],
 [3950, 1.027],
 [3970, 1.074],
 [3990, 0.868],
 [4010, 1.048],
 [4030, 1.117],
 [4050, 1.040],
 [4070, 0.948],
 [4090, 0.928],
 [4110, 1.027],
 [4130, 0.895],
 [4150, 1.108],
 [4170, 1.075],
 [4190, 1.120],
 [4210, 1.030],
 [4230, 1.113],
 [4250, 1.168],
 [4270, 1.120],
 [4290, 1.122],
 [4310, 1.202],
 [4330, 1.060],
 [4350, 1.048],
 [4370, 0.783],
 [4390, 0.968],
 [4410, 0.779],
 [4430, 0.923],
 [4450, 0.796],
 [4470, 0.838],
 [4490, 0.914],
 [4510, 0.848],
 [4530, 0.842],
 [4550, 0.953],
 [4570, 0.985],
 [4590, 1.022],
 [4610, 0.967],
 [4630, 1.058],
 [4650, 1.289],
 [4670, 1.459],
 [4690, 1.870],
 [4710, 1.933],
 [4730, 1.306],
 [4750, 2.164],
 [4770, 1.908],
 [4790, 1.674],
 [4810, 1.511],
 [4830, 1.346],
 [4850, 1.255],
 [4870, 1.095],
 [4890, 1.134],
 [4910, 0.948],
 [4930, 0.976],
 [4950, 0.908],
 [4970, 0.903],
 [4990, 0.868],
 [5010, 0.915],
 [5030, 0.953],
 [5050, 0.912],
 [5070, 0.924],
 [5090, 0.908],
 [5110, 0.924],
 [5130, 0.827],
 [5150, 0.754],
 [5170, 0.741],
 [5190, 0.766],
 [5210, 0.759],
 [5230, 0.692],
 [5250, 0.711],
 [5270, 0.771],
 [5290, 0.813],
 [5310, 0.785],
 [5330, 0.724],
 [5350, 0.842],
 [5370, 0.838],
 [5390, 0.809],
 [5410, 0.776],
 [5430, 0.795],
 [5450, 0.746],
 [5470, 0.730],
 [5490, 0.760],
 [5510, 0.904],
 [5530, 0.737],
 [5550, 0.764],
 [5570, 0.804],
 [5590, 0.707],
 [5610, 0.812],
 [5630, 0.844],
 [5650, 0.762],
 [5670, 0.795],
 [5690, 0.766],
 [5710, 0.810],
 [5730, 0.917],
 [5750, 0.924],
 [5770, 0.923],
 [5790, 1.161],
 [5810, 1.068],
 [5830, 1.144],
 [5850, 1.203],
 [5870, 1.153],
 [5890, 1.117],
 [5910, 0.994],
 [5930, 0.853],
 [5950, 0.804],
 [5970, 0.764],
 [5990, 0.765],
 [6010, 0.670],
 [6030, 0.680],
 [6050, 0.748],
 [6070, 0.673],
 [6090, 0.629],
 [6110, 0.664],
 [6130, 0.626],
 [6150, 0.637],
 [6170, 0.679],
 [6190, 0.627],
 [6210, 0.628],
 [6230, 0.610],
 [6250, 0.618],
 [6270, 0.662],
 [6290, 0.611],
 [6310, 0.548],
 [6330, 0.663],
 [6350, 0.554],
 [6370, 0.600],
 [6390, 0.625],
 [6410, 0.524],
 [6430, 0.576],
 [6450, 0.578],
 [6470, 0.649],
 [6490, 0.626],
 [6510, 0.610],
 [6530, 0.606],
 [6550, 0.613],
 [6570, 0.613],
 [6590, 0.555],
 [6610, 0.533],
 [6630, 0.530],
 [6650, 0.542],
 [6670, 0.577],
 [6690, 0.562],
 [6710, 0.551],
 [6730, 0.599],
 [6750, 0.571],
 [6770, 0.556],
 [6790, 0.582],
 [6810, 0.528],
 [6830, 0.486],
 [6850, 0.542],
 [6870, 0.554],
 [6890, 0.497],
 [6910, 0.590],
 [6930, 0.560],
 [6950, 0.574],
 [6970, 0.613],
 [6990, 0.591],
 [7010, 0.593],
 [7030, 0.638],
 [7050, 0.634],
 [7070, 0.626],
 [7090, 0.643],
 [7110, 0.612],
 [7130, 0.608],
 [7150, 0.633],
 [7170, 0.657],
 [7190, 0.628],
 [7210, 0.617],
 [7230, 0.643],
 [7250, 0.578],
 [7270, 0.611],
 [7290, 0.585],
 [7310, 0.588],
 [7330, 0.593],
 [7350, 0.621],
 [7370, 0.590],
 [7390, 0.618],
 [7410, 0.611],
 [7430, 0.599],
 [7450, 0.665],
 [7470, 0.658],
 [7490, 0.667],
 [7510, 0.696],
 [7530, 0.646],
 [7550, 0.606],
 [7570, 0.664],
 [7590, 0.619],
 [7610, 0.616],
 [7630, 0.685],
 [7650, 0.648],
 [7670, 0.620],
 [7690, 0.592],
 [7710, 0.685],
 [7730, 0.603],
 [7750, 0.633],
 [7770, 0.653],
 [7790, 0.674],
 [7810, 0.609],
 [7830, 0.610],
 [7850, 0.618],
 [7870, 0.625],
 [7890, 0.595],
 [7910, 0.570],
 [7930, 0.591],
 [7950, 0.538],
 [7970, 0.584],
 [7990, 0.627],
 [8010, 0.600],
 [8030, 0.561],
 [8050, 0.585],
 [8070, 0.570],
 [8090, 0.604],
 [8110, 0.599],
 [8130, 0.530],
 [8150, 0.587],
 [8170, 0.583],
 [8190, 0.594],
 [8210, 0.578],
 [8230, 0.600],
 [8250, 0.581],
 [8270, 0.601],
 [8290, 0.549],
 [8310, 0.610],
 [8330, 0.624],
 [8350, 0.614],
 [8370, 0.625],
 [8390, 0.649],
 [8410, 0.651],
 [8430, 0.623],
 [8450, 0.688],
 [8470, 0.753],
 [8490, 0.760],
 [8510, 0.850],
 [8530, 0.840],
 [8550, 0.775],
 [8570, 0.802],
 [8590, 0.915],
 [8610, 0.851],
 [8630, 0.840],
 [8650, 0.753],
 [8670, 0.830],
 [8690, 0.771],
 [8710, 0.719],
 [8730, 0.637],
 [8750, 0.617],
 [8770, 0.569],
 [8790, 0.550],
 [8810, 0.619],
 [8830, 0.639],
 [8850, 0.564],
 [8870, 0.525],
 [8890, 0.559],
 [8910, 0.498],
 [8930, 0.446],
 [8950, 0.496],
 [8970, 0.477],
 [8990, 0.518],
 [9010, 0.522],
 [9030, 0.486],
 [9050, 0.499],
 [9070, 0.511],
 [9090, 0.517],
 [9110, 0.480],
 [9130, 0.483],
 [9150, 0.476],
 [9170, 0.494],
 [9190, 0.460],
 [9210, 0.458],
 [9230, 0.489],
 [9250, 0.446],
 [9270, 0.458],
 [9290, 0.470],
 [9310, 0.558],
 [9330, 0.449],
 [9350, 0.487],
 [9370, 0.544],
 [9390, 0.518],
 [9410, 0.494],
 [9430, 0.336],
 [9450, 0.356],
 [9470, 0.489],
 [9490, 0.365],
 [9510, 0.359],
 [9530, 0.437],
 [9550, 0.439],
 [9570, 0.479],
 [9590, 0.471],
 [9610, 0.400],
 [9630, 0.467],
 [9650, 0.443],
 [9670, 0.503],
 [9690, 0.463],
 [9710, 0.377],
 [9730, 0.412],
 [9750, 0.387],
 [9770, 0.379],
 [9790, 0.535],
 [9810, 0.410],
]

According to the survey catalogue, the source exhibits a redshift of 2.070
